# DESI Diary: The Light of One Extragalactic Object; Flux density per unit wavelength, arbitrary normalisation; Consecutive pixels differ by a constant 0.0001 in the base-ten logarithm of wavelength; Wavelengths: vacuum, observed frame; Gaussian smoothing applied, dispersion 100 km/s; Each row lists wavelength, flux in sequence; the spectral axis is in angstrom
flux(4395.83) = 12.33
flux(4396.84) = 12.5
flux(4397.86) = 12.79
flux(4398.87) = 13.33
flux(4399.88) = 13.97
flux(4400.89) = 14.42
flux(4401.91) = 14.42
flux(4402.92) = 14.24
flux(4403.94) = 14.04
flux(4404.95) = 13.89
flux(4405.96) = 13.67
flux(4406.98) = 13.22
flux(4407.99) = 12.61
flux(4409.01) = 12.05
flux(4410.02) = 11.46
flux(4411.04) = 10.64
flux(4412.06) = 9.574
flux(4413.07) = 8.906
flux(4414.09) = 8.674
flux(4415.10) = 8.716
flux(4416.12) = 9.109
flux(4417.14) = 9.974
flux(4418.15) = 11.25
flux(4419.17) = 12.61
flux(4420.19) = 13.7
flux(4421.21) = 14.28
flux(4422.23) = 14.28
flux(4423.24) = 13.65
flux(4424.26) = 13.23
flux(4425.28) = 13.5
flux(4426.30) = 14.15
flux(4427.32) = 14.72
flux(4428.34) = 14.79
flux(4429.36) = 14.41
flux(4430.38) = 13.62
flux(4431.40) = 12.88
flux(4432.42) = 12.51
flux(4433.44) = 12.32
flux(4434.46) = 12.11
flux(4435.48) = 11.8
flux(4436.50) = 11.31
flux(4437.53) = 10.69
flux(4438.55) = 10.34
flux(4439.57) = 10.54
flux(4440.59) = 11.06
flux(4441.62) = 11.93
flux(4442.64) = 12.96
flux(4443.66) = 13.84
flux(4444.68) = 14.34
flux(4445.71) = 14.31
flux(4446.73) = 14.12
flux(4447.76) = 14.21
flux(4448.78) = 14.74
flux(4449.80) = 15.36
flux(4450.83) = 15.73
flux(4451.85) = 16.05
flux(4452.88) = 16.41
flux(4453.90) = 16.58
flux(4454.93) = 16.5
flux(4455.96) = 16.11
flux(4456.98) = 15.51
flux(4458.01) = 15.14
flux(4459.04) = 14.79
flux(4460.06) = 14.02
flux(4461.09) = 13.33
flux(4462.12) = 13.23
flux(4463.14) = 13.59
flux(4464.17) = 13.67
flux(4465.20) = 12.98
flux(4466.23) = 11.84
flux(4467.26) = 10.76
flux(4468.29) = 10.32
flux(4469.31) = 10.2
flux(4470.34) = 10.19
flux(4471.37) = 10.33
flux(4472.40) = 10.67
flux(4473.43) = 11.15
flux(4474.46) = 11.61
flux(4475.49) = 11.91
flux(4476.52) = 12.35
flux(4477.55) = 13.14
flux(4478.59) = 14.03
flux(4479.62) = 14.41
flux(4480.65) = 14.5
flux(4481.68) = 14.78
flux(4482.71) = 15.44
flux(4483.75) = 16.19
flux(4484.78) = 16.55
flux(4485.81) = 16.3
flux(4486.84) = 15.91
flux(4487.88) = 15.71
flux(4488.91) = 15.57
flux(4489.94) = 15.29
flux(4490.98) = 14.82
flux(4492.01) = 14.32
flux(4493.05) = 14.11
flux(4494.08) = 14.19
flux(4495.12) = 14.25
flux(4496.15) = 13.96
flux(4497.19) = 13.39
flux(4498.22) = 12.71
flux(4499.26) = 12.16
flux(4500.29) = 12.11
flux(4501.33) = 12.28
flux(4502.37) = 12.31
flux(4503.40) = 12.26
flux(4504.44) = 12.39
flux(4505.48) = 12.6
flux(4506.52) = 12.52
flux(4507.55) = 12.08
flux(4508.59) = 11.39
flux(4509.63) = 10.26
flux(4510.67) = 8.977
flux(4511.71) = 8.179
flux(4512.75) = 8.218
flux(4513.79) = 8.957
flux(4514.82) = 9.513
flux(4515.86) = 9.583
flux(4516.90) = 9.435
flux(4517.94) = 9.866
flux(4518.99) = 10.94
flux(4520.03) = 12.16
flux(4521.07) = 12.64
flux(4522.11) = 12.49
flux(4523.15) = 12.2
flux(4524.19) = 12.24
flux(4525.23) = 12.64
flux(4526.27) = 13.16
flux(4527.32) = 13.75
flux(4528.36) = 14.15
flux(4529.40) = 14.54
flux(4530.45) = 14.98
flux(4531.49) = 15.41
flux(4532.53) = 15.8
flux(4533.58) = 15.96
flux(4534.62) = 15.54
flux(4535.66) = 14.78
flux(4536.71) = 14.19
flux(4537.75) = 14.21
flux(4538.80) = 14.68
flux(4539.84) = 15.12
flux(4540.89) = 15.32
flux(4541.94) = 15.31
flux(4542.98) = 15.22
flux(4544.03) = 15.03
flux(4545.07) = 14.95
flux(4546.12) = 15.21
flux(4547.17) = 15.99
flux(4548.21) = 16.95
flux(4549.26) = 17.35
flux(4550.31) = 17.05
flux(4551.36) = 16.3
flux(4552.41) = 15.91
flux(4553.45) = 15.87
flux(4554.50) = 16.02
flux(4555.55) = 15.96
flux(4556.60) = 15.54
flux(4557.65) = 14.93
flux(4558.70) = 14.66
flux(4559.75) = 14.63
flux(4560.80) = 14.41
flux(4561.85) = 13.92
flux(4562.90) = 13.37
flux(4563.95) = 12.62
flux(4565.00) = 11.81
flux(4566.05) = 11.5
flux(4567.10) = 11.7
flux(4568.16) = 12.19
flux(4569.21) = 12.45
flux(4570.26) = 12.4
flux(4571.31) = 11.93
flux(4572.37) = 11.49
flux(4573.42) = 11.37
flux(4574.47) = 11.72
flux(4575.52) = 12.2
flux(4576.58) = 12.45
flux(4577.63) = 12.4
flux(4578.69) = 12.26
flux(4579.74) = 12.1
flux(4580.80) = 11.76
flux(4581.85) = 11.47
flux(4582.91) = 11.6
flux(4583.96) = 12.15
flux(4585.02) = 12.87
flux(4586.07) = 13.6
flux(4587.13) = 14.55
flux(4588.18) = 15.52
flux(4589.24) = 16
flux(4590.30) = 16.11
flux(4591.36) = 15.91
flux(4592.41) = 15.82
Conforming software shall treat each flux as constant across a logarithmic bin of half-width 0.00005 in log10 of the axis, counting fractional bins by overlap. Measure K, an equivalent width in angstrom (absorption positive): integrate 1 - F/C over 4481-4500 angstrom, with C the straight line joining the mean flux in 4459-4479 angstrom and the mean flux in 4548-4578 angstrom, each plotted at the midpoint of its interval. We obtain -3.4 angstrom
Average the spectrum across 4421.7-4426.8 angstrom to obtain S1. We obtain 13.8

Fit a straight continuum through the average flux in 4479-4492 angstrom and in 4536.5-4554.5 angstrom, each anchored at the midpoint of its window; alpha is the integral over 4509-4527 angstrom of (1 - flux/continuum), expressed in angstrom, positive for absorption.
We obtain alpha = 5.6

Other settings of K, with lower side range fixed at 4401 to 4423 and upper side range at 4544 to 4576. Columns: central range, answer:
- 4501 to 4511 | 1.2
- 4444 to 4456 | -2.6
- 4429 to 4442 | 0.4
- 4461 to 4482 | 0.9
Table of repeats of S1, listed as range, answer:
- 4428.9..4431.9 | 13.6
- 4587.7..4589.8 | 15.7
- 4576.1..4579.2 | 12.4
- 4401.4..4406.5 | 14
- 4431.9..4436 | 12.2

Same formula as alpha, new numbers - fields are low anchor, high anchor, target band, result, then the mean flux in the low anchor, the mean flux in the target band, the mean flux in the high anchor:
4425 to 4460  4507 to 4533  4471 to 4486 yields -0.8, 13.8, 13.5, 11.7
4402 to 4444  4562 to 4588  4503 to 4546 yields -1.7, 12.3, 12.8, 12.3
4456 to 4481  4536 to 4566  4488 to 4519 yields 3.7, 12.7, 12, 15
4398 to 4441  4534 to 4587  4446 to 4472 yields -2.0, 12.4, 13.8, 13.9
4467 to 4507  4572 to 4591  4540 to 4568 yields -4.0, 13.3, 14.9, 12.9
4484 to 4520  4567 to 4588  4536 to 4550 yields -3.4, 12.5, 15.4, 12.3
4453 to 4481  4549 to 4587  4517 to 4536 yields -0.2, 13.1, 13.4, 13.4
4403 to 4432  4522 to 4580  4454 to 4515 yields 1.1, 12.4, 13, 14.1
